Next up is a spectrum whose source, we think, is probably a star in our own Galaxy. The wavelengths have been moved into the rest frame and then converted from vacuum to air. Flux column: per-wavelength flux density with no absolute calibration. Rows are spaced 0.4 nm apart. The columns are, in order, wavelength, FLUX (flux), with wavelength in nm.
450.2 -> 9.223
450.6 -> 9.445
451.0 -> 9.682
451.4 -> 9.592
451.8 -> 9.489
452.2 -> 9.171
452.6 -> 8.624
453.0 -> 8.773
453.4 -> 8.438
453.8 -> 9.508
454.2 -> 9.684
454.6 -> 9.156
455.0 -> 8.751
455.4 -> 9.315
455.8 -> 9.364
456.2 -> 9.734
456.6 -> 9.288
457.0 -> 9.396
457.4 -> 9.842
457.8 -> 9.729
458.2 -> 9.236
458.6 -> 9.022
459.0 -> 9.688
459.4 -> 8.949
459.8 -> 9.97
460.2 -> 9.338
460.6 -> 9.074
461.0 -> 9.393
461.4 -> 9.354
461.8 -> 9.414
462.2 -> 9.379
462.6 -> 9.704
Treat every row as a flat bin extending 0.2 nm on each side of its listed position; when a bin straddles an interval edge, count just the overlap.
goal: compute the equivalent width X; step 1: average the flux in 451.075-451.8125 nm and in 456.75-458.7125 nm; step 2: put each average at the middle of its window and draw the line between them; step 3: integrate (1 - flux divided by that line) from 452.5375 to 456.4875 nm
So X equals 0.15 nm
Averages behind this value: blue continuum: 9.58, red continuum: 9.46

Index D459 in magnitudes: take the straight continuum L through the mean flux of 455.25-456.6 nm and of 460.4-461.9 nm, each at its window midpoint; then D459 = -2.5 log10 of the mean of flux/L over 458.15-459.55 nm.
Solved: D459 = 0.02 mag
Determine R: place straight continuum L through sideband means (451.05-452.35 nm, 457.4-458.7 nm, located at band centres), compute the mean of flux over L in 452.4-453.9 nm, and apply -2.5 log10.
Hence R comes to 0.08 mag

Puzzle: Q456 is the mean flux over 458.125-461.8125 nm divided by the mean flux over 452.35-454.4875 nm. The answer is 1.04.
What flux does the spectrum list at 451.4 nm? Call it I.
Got 9.592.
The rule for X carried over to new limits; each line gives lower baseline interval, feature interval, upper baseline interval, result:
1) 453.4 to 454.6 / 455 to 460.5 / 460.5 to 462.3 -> -0.05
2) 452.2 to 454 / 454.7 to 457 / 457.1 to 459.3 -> -0.02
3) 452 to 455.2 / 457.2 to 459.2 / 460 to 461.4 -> -0.07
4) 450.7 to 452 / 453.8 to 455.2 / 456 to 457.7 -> 0.05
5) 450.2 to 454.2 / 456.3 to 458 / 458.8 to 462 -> -0.05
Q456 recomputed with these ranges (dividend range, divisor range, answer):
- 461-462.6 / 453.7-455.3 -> 1.02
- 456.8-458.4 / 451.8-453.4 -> 1.08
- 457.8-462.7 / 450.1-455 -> 1.02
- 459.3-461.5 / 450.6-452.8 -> 1.00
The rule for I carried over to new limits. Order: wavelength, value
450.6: 9.445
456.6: 9.288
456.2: 9.734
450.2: 9.223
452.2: 9.171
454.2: 9.684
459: 9.688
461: 9.393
